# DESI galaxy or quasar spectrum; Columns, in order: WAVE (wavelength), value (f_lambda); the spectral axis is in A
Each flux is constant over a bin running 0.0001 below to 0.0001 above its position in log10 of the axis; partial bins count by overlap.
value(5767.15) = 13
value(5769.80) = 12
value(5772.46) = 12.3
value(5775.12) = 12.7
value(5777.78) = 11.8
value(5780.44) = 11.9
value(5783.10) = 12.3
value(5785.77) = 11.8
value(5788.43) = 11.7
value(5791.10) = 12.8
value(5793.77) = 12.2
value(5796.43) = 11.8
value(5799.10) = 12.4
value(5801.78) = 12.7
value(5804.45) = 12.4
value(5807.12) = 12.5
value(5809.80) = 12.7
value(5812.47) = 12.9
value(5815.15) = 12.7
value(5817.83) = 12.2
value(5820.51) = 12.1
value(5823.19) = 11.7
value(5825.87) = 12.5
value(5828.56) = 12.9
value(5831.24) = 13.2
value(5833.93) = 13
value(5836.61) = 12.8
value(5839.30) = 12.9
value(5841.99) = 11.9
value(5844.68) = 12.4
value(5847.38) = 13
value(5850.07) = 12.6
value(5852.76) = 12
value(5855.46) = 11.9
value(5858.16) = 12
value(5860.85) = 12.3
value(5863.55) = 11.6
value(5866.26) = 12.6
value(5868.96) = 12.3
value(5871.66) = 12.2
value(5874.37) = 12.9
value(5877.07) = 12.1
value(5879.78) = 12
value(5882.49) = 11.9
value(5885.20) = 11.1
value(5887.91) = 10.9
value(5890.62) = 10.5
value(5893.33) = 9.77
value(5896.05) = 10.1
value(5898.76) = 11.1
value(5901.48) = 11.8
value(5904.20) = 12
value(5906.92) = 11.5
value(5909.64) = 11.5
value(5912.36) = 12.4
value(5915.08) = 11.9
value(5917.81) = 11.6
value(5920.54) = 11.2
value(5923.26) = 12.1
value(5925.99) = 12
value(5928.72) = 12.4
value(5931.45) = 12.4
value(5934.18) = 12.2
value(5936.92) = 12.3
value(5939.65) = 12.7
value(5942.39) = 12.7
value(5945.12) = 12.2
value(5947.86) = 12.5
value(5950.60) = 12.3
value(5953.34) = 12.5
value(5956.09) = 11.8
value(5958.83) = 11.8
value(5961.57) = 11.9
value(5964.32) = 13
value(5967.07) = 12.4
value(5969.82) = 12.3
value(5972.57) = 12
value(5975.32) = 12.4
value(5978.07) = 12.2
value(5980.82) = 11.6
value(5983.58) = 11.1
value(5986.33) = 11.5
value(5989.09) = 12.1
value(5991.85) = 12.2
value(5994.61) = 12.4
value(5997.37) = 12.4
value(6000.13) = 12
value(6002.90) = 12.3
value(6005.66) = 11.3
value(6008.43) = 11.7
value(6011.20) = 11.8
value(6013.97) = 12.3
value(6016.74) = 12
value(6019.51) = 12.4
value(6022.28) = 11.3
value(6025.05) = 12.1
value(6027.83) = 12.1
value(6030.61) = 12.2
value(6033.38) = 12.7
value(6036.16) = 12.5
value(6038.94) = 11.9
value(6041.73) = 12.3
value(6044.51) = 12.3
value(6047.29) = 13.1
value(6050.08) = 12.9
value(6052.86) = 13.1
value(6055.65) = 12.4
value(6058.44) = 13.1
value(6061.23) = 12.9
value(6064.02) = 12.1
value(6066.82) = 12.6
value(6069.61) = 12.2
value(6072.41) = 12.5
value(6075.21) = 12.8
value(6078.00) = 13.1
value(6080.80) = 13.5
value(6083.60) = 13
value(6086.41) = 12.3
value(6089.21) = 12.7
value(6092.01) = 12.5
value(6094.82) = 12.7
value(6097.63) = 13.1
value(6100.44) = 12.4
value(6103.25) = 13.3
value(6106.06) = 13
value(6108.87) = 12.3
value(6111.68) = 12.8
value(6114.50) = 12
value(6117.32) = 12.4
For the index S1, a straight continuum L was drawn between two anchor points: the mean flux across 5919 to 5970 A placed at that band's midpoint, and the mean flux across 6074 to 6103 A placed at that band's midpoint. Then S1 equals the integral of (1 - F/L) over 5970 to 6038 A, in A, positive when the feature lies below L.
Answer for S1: 2.5 A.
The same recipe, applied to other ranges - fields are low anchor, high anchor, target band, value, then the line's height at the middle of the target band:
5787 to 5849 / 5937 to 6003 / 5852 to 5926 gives 4.0 A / 12.3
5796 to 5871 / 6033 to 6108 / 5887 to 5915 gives 2.9 A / 12.5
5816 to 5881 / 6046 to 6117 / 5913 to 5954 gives 1.0 A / 12.5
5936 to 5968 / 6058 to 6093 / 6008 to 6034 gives 1.0 A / 12.5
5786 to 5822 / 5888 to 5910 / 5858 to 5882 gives -1.7 A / 11.4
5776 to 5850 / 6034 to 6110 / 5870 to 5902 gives 2.9 A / 12.5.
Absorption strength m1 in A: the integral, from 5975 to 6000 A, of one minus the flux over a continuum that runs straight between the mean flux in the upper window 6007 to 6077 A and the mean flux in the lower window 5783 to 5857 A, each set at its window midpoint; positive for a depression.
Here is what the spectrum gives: 0.84 A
